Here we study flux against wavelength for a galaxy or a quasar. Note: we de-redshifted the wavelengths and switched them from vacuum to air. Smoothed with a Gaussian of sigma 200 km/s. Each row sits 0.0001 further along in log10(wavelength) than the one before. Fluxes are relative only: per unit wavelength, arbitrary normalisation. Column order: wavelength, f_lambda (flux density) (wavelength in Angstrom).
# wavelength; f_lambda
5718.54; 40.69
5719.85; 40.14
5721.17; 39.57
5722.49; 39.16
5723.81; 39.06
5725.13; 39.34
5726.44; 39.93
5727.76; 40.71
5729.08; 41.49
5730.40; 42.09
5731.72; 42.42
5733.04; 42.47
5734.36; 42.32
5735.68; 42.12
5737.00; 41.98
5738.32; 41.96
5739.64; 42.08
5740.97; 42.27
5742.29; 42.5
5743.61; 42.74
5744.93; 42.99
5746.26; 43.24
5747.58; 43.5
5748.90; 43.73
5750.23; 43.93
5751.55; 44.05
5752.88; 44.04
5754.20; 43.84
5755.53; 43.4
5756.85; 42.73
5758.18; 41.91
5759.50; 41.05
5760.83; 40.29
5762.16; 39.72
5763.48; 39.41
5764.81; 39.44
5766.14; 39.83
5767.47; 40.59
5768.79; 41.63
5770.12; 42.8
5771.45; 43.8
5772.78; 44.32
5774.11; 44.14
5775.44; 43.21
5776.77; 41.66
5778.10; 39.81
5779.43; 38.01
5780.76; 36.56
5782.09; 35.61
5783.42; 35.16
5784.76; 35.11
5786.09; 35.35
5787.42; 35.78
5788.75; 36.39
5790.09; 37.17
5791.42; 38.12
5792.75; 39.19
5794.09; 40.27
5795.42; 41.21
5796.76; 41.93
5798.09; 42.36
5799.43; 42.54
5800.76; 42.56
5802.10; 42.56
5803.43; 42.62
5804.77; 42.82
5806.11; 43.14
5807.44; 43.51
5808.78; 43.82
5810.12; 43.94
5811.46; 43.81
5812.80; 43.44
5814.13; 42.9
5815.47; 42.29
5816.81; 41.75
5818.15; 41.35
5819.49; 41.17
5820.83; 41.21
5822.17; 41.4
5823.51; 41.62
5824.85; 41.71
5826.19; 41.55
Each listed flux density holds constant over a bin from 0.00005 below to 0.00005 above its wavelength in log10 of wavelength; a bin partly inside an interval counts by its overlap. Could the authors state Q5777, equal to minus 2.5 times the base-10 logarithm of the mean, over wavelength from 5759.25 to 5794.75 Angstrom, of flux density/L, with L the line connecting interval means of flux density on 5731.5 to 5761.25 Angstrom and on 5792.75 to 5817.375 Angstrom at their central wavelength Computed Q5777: 0.09 mag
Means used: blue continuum 42.7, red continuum 42.5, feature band 39.4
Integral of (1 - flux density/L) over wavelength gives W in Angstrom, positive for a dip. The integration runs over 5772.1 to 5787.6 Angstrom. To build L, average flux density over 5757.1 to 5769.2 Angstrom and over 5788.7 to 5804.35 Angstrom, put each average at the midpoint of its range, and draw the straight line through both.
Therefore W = 0.7 Angstrom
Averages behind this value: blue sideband 40.5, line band 38.8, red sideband 40.8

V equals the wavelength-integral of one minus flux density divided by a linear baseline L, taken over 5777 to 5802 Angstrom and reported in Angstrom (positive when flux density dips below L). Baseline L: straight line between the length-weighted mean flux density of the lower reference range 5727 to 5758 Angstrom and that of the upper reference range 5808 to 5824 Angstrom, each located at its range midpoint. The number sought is 2.3 Angstrom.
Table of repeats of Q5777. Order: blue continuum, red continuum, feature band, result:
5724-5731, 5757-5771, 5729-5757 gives -0.06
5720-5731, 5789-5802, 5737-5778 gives -0.05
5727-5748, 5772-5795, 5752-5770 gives -0.03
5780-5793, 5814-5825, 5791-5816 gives -0.09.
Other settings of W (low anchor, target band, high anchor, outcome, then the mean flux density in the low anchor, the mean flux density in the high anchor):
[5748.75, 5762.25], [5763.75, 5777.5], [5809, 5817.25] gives 0.2 Angstrom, 42.7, 43.1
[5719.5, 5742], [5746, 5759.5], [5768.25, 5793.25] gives -1.0 Angstrom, 41.1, 39.1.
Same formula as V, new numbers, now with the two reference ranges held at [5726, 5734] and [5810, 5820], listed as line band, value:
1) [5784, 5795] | 1.30 Angstrom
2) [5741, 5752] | -0.39 Angstrom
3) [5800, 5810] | -0.15 Angstrom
